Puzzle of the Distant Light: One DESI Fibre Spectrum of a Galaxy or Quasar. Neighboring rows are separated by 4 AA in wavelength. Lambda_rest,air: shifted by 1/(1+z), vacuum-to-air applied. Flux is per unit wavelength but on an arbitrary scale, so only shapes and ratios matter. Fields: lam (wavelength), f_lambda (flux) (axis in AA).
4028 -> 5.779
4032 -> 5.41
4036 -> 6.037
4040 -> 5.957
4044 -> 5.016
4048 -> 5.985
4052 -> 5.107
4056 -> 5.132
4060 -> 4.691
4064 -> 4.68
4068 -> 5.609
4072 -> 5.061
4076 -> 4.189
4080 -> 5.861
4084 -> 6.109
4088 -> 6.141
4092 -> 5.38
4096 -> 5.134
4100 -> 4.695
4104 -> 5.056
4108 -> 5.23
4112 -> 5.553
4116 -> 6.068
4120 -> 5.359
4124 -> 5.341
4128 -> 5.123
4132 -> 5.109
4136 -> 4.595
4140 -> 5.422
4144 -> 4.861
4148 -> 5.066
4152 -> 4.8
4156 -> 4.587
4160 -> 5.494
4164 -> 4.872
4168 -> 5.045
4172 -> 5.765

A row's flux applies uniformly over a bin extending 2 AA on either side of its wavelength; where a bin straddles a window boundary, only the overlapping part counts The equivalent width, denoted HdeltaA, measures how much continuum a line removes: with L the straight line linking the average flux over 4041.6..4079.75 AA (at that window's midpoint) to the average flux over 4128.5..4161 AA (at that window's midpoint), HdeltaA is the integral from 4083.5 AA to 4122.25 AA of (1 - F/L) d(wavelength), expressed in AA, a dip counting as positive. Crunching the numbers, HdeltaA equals -3.1 AA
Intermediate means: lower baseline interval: 5.1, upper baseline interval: 4.98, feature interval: 5.45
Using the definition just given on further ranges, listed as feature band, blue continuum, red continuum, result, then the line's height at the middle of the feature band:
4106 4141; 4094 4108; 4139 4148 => -1.80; 5.05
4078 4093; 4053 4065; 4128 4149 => -3.01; 4.92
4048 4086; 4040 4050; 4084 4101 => 2.26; 5.53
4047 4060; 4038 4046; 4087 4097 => 0.58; 5.5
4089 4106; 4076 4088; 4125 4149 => 1.22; 5.52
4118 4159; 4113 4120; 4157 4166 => 3.18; 5.46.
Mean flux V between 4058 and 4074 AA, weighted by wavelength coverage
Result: 5.01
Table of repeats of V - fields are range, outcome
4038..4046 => 5.49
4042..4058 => 5.31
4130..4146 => 5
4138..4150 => 5.12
